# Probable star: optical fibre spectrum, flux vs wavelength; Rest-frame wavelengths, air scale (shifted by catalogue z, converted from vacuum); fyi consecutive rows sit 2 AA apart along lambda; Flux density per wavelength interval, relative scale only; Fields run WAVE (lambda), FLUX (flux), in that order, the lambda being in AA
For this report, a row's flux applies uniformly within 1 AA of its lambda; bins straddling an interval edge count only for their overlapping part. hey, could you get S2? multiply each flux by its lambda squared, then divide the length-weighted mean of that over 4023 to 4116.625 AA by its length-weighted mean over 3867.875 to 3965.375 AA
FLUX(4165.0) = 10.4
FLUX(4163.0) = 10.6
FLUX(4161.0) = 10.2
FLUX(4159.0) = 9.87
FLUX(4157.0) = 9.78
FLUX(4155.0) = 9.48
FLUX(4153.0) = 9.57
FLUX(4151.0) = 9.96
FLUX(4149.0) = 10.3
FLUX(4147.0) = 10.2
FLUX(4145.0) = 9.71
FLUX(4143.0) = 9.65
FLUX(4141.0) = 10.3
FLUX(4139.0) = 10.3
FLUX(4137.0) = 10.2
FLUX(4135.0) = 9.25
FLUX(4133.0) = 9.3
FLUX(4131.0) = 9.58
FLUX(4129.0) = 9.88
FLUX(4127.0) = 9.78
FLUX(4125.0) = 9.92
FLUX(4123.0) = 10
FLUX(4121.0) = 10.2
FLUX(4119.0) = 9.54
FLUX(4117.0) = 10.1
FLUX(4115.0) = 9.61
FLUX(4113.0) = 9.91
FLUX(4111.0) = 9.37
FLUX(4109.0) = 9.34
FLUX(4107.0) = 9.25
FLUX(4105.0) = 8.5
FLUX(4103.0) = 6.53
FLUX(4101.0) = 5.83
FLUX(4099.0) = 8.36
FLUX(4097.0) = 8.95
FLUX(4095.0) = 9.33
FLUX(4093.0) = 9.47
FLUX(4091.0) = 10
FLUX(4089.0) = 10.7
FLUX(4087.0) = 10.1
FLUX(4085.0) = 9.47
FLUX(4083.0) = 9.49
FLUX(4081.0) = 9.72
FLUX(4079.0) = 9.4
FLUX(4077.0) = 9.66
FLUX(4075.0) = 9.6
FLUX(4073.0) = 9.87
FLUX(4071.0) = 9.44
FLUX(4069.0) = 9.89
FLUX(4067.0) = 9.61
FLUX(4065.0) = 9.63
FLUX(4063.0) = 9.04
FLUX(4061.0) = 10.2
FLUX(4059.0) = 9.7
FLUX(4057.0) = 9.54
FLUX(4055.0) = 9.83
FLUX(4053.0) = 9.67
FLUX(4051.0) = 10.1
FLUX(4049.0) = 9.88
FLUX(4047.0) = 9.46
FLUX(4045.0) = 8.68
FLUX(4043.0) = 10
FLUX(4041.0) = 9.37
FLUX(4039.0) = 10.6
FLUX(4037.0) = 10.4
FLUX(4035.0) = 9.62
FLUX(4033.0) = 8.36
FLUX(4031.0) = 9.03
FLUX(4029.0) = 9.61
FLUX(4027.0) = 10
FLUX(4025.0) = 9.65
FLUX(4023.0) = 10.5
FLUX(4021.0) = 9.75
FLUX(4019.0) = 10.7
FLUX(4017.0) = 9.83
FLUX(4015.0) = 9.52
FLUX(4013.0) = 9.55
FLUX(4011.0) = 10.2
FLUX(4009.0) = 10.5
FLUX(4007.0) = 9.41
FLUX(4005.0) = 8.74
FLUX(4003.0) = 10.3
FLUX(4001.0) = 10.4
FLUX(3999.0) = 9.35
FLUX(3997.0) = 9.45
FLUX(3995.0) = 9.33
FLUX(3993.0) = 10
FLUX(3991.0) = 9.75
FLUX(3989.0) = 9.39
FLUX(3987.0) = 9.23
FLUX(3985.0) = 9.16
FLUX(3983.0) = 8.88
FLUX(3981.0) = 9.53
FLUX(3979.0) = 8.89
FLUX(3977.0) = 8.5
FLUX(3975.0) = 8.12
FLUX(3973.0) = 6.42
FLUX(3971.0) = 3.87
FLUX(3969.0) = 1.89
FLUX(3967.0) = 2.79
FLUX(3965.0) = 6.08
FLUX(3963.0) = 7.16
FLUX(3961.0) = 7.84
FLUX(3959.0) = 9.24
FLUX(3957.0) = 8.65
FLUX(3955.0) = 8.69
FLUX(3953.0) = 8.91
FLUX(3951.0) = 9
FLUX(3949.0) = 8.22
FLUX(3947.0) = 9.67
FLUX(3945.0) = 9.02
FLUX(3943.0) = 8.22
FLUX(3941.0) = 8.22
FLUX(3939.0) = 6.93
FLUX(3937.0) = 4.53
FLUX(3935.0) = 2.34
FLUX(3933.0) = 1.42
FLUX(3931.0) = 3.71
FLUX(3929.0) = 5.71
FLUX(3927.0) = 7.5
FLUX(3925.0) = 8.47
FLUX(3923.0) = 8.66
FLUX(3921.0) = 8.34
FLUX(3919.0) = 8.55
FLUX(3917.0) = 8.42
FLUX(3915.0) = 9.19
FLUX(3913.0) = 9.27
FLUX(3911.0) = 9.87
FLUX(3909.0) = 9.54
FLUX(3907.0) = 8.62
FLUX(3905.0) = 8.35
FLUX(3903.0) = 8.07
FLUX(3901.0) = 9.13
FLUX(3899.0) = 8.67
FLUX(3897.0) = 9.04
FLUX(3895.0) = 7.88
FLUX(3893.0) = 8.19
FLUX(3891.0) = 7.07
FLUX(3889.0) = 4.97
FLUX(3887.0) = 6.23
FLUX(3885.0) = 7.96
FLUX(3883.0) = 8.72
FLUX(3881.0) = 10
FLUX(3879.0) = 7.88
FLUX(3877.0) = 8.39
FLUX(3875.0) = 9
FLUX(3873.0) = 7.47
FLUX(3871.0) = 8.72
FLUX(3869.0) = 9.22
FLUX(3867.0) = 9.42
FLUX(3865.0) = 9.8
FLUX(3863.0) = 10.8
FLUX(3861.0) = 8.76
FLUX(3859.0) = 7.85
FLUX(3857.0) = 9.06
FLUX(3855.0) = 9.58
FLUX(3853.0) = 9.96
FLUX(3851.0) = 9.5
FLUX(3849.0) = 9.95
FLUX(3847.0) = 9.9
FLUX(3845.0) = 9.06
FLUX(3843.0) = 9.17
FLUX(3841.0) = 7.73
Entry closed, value 1.30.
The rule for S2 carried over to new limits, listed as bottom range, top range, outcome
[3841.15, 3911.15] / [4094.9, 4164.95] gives 1.24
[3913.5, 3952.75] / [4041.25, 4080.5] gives 1.42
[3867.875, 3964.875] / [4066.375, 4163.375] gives 1.34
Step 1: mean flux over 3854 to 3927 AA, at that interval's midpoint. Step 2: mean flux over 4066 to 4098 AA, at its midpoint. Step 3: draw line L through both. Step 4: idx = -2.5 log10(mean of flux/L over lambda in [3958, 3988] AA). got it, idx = 0.253 mag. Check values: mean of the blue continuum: 8.57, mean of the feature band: 7.17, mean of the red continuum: 9.67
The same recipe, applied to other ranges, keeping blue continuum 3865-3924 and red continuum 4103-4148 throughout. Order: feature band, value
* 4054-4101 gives -0.01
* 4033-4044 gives -0.07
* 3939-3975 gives 0.20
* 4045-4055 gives -0.05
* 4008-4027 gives -0.11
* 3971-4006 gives 0.00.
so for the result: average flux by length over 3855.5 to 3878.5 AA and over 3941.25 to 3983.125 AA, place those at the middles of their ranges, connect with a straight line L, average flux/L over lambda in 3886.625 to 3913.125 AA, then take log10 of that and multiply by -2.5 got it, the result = 0.031 mag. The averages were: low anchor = 8.94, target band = 8.22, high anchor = 7.58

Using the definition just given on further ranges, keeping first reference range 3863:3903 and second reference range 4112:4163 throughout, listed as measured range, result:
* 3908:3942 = 0.21 mag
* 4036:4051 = -0.05 mag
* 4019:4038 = -0.06 mag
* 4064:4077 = -0.02 mag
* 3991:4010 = -0.08 mag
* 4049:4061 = -0.05 mag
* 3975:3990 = -0.01 mag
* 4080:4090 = -0.04 mag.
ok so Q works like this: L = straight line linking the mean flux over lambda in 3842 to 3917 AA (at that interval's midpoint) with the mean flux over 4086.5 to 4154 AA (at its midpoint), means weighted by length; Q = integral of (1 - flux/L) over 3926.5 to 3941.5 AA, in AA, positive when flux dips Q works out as 6.8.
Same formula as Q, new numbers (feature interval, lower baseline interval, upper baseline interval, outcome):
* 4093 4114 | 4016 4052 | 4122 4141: 2.6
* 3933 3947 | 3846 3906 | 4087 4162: 3.9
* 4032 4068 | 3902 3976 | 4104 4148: -3.8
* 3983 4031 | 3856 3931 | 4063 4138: -4.1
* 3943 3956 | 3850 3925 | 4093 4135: -0.1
